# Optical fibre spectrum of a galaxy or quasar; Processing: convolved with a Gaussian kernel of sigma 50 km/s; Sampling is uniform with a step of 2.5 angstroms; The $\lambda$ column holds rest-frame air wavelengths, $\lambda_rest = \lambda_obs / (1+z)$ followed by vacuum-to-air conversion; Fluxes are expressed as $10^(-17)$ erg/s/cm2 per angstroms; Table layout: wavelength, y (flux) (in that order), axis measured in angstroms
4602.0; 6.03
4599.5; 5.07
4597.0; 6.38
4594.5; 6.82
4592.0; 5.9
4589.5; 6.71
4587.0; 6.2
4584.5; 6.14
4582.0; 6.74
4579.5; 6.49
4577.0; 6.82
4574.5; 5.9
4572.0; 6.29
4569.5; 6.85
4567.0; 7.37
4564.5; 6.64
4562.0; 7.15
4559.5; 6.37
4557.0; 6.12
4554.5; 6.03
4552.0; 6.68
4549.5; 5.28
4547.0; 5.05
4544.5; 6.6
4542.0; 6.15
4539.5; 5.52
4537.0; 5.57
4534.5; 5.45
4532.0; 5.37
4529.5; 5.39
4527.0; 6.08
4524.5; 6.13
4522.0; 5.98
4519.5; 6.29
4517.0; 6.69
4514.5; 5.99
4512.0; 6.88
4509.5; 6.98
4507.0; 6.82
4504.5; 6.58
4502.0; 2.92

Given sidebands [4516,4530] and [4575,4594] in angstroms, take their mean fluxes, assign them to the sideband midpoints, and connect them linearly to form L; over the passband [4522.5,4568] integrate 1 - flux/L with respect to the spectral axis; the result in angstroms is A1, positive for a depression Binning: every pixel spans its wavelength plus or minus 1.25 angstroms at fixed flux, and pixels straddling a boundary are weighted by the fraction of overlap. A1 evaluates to 1.4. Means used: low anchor 6.12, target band 6.04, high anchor 6.42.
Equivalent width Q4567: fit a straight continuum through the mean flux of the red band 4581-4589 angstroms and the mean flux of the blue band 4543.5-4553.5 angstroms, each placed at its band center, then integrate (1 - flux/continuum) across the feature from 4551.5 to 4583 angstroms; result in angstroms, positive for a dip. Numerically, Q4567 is -2.20 angstroms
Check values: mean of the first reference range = 5.89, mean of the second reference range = 6.38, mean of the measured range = 6.57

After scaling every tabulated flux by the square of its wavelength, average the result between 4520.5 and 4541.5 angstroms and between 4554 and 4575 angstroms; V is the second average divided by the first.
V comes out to 1.17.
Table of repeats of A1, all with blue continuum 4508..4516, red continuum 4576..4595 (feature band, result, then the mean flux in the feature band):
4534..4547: 1.5 angstroms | 5.8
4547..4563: 0.9 angstroms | 6.16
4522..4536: 1.9 angstroms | 5.71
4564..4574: -0.4 angstroms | 6.73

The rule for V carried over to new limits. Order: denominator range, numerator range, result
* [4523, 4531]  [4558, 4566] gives 1.17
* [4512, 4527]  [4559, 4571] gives 1.12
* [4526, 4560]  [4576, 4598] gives 1.13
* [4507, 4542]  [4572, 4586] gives 1.08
